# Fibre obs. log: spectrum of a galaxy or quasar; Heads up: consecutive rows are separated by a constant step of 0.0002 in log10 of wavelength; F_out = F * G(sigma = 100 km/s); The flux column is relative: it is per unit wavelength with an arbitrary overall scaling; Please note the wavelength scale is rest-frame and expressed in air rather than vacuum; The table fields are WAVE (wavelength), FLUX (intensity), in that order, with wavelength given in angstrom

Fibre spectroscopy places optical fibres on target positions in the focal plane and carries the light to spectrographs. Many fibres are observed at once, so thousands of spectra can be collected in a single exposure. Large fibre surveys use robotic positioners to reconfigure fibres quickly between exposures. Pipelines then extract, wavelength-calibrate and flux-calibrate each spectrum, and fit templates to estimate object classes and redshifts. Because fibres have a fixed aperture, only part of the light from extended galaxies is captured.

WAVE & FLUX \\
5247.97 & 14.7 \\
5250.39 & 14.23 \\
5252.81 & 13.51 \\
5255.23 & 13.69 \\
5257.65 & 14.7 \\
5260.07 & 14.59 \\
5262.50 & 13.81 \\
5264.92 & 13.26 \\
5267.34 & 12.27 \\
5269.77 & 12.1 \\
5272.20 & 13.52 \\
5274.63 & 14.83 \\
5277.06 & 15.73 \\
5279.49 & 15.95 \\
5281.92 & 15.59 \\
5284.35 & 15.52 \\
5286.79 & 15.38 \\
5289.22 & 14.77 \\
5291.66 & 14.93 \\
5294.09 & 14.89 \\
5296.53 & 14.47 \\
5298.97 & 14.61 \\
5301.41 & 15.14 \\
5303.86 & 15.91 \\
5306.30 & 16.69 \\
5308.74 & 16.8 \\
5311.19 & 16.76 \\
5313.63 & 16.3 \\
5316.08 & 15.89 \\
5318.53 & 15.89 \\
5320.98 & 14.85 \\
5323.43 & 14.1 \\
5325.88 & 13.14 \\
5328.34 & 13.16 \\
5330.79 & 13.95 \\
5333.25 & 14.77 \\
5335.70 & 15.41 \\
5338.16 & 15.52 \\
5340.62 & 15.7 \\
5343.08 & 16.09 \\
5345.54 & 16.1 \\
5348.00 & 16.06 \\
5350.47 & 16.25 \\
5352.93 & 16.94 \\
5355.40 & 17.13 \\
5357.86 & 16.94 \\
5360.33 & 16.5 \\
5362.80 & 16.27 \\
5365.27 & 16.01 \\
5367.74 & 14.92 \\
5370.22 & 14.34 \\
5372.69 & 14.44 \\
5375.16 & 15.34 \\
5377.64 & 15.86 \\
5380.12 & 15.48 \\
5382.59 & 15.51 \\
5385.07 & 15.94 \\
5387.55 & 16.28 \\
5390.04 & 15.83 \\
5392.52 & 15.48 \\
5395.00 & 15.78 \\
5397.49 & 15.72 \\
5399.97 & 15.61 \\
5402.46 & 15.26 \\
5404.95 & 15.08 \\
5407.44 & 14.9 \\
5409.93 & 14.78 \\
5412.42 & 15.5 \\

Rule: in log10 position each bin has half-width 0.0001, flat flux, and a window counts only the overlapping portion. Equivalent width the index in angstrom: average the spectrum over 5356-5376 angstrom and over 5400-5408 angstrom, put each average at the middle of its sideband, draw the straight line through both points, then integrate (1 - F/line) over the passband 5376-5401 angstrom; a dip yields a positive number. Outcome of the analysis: -0.6 angstrom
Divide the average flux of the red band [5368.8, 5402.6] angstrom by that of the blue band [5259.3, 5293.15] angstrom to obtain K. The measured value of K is 1.07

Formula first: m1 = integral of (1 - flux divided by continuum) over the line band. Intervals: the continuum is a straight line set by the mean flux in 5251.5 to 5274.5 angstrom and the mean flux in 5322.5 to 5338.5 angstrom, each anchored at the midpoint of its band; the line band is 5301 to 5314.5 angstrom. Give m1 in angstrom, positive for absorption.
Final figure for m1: -2.2 angstrom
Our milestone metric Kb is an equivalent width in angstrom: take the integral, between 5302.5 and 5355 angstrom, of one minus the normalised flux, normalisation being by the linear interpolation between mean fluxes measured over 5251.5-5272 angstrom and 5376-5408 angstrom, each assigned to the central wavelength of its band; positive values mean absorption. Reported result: -3.6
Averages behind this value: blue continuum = 13.5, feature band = 15.6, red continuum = 15.6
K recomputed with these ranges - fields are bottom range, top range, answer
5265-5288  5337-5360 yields 1.13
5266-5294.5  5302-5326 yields 1.08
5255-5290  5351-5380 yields 1.10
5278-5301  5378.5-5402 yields 1.04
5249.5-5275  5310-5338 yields 1.10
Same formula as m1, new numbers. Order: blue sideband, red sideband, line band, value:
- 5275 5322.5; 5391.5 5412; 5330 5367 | -1.3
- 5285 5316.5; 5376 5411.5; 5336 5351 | -0.3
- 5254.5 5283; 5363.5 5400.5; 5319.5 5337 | 0.8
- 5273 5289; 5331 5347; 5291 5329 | 0.5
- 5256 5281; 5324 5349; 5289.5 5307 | -0.8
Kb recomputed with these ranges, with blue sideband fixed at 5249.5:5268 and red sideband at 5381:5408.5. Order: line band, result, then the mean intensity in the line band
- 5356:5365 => -0.8 angstrom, 16.6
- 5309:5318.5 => -1.2 angstrom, 16.3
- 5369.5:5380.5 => 0.2 angstrom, 15.1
